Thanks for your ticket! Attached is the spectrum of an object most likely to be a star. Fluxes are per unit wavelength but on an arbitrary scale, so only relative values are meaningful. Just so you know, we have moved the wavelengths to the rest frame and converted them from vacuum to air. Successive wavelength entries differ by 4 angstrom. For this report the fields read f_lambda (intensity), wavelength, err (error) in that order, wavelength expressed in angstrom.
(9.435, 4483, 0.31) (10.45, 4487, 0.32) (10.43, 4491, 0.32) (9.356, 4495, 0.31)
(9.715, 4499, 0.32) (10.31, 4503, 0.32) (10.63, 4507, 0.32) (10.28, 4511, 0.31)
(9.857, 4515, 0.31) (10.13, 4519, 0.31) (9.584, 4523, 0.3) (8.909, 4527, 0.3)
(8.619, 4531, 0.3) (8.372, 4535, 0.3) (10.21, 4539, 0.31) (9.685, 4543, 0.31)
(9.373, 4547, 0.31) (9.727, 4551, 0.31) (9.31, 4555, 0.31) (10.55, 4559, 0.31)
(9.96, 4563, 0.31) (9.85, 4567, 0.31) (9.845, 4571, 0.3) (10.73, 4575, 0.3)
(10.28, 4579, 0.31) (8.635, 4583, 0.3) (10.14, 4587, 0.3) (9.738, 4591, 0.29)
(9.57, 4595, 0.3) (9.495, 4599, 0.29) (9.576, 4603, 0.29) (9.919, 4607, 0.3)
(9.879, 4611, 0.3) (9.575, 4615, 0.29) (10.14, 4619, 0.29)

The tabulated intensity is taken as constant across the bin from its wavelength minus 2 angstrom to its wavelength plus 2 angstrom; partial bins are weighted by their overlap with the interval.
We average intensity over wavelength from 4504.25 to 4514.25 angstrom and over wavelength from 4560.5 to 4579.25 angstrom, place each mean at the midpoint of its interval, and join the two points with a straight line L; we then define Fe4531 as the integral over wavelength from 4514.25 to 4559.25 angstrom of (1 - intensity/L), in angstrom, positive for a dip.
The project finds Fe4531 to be 3.43 angstrom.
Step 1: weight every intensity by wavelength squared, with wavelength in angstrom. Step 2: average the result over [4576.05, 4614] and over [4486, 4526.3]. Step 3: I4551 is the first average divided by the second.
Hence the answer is 1.0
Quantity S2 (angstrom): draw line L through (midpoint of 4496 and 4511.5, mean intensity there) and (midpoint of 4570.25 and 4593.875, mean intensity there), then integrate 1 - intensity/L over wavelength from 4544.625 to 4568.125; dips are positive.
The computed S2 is 0.4 angstrom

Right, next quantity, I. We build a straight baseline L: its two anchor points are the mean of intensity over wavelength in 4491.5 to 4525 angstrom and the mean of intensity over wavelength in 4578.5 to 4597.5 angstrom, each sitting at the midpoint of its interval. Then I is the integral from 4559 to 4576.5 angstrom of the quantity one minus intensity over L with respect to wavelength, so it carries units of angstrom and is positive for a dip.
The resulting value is -0.7 angstrom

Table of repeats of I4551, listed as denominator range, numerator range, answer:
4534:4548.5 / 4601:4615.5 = 1.06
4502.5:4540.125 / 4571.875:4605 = 1.04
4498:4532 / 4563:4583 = 1.05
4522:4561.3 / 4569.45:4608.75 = 1.06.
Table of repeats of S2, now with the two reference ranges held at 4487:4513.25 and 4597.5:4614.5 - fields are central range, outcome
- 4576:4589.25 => 0.1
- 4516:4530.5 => 0.8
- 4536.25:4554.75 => 0.6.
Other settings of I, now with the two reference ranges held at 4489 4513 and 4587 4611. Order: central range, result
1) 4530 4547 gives 1.2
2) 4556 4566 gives -0.2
